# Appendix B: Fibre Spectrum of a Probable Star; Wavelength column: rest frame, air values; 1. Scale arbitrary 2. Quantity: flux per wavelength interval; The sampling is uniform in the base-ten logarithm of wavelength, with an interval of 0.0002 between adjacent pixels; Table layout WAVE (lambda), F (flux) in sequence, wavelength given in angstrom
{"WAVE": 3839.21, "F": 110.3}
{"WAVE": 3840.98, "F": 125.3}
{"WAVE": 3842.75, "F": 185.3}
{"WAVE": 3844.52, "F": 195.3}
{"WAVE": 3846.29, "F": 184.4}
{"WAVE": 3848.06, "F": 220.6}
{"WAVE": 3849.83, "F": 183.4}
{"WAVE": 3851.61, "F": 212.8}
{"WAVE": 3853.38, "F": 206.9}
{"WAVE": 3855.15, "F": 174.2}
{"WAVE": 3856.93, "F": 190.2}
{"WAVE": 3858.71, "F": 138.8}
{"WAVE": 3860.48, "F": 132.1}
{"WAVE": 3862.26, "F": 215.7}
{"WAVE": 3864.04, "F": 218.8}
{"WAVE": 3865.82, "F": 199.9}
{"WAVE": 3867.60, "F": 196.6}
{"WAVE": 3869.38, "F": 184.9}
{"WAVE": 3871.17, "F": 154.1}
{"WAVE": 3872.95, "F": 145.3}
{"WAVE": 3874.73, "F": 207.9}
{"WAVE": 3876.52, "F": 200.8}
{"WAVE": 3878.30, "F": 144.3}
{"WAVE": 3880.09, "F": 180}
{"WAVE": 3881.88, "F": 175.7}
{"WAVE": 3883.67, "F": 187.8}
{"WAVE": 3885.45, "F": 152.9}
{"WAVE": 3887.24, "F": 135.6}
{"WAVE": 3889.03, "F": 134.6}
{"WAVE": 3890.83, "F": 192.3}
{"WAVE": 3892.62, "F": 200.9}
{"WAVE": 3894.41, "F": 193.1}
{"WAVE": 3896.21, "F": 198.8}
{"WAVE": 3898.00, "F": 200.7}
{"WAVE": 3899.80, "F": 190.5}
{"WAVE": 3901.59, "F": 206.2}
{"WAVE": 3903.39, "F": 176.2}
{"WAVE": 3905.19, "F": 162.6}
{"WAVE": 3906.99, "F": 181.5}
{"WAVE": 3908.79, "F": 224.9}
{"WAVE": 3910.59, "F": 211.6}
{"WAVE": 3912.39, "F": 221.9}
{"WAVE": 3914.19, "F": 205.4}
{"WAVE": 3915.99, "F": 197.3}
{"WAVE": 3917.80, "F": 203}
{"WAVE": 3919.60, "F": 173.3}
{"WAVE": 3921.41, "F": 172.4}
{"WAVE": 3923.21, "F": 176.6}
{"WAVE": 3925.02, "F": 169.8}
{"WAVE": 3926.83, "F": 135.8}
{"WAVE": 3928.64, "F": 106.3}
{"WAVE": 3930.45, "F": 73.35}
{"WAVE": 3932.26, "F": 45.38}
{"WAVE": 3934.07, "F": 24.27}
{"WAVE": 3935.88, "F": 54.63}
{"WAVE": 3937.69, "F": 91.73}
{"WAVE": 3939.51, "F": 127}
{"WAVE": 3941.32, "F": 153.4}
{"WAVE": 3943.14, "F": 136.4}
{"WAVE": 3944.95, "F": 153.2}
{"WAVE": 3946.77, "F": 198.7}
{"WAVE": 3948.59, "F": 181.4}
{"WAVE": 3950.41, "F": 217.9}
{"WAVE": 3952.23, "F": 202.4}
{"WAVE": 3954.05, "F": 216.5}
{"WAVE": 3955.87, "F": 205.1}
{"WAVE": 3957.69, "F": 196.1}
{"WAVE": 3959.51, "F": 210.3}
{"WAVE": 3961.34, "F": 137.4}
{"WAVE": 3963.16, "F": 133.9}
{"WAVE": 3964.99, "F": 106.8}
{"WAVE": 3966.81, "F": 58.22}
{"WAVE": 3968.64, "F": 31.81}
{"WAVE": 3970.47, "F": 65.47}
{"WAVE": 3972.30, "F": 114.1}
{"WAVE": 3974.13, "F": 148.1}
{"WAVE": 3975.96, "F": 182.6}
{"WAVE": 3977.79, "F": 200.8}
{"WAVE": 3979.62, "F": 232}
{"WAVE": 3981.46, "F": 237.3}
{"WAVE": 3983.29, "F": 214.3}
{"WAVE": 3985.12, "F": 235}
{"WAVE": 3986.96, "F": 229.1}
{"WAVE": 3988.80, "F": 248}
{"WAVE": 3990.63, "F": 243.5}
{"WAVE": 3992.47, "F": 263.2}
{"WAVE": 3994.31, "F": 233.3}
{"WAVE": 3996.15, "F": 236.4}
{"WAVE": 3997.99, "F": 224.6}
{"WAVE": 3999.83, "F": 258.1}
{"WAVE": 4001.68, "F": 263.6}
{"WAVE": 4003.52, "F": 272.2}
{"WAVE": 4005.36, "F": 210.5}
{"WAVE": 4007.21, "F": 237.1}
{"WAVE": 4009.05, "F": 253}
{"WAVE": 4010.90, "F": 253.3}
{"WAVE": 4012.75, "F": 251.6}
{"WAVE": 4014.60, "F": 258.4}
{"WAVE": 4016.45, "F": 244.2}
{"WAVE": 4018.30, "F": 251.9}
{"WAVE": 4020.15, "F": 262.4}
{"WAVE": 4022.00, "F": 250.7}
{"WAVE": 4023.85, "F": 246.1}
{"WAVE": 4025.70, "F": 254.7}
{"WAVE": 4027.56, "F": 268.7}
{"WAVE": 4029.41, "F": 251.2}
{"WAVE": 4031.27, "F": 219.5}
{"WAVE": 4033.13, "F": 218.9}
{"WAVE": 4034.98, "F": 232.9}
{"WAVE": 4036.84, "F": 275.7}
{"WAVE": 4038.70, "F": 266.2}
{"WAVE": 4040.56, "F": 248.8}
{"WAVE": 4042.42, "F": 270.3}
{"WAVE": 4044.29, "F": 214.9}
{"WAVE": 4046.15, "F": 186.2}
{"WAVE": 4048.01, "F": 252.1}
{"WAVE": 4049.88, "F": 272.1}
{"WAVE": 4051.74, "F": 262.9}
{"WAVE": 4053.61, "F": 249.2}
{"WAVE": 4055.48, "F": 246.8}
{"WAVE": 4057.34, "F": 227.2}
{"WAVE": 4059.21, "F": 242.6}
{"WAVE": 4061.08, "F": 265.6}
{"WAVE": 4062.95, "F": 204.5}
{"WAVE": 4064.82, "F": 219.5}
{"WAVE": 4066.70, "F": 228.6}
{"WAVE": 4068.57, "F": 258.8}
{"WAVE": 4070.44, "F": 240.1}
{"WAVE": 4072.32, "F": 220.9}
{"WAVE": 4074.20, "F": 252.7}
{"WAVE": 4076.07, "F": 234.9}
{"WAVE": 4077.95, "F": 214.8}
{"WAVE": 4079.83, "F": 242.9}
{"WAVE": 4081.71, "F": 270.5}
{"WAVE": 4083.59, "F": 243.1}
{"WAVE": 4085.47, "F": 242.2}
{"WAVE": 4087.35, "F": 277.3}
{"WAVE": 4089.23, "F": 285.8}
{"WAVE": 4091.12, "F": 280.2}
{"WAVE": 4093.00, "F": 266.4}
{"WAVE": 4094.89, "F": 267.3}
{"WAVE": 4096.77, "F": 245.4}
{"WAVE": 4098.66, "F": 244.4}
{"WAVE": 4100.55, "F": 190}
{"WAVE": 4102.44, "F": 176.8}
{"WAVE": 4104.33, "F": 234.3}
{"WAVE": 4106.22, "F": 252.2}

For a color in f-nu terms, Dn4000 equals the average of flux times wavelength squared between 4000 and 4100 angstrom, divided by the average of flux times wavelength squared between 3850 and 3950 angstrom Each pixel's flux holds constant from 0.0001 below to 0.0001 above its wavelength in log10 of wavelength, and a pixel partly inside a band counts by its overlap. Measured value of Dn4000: 1.59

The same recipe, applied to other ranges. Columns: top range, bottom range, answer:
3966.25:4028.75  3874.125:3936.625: 1.39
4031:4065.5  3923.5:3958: 1.80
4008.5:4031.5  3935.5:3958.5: 1.57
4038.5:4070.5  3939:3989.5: 1.48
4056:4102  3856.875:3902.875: 1.50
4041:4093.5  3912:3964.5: 1.69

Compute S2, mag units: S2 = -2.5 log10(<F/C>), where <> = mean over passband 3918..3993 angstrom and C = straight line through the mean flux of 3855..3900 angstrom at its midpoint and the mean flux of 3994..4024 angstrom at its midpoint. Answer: 0.360 mag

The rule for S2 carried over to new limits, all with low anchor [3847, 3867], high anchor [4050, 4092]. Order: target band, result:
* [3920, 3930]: 0.36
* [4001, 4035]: -0.07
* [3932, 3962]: 0.37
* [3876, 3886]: 0.14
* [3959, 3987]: 0.38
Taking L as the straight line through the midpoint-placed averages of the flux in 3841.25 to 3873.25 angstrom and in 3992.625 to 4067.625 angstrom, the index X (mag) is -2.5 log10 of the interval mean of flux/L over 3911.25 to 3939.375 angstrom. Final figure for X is 0.45 mag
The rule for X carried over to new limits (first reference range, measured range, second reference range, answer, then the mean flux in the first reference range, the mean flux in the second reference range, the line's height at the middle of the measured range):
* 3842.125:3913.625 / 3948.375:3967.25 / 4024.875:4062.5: 0.24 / 186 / 246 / 215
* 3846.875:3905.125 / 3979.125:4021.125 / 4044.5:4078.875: -0.12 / 183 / 237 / 219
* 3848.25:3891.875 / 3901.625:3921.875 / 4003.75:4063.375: 0.01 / 178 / 246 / 196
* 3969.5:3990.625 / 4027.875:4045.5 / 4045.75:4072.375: -0.08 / 193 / 240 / 227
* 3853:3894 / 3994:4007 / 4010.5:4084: -0.08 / 177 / 244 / 226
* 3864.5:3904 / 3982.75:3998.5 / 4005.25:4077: -0.06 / 180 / 244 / 224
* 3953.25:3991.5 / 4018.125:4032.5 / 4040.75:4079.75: -0.18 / 174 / 239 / 213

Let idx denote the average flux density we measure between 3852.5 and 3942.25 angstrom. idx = 167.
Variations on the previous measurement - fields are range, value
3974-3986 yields 211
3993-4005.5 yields 245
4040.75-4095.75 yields 246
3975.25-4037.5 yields 242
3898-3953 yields 160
